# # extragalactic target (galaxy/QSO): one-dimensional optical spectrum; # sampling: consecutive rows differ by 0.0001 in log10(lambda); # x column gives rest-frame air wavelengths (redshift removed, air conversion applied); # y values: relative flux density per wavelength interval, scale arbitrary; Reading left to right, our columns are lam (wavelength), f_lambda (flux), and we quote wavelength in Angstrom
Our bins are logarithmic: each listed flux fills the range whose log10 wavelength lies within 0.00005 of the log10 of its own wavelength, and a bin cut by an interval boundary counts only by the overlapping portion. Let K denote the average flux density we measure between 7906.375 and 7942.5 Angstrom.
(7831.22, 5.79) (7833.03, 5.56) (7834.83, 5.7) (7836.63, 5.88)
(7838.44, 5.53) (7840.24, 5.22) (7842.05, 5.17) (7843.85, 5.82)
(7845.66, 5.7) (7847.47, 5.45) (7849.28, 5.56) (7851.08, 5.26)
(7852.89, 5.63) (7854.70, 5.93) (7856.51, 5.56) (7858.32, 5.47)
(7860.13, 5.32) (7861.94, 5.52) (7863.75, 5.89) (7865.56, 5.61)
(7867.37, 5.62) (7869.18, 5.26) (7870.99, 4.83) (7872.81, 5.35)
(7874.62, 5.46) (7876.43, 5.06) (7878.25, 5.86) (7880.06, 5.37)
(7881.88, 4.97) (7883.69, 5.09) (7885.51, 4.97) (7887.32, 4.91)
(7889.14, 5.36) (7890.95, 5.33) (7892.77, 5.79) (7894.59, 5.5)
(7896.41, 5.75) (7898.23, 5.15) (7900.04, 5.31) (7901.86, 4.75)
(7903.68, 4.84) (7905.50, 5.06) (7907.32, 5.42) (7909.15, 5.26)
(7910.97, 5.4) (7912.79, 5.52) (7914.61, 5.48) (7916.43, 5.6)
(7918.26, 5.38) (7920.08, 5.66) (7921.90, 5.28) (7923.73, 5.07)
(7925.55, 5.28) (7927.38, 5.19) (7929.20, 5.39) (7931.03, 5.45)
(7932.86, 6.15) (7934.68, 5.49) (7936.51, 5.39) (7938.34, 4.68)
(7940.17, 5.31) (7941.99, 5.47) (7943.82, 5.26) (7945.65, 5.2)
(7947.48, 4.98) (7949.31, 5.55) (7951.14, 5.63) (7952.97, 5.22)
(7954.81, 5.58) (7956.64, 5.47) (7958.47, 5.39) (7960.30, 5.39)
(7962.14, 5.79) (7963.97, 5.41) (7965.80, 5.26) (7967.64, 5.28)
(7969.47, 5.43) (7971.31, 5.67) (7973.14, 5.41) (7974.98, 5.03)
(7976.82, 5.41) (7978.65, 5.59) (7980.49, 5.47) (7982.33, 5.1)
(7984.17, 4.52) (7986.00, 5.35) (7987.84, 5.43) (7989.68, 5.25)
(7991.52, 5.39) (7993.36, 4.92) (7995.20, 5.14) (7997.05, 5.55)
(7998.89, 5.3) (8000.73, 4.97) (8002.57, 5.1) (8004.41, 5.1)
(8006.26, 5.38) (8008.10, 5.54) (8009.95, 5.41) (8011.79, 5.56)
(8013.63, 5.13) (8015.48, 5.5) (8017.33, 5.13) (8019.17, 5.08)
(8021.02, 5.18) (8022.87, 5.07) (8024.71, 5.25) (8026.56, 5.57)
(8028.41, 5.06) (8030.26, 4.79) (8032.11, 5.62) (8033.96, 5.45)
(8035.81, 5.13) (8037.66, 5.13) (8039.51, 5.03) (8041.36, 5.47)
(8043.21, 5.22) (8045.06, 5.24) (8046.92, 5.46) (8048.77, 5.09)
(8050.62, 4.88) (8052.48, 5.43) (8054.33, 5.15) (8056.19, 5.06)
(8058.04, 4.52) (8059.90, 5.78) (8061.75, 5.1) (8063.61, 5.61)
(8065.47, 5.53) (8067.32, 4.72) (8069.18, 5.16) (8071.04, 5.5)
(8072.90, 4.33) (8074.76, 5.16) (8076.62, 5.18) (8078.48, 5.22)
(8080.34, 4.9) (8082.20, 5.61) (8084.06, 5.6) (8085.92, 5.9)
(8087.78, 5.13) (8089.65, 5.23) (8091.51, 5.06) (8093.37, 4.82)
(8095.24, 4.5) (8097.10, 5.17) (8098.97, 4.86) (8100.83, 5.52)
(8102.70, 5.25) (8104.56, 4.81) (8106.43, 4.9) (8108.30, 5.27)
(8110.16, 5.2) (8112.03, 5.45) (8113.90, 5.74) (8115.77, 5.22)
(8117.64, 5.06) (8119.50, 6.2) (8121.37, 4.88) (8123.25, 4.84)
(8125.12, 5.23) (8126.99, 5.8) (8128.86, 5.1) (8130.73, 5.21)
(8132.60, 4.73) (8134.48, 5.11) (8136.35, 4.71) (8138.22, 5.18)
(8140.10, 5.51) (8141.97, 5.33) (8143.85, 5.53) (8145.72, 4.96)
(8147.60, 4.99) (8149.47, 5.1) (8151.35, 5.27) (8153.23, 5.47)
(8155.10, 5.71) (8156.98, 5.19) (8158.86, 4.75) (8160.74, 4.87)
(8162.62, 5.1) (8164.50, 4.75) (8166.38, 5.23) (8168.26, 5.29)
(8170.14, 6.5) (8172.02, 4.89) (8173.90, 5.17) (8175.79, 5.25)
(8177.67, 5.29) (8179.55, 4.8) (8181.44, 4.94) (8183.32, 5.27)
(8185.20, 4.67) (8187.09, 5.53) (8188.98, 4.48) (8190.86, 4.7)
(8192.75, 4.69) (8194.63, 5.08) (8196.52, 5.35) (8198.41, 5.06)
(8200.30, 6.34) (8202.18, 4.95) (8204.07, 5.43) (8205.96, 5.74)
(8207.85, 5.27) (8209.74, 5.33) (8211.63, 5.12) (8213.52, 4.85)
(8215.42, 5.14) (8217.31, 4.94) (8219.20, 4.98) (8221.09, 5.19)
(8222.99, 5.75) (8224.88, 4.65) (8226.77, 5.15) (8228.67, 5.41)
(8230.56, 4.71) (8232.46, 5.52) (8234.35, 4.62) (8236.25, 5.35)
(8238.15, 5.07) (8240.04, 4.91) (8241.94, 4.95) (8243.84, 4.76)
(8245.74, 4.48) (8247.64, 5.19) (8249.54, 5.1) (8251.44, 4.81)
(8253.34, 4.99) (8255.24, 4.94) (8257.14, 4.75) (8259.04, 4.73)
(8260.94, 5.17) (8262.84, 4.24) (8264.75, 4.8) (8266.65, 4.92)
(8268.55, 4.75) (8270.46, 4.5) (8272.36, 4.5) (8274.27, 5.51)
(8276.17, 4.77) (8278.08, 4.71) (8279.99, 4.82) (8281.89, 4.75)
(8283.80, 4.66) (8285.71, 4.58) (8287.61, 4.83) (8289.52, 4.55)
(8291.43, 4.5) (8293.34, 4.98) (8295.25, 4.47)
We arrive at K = 5.39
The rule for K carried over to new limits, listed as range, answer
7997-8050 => 5.25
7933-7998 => 5.34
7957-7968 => 5.43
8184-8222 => 5.14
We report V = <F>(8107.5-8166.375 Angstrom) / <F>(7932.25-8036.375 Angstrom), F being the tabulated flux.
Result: 0.98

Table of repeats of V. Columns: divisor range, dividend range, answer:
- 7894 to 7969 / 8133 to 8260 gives 0.95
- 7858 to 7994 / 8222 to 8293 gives 0.91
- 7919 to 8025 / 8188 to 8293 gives 0.93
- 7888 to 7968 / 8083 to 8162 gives 0.97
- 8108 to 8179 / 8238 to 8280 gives 0.92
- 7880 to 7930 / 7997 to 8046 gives 0.99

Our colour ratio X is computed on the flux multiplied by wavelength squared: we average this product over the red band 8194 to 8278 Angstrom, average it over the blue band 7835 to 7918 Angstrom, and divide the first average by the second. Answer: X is 1.02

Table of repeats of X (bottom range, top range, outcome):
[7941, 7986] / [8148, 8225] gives 1.02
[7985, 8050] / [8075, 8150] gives 1.01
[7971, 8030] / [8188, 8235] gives 1.03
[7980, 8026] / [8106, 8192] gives 1.03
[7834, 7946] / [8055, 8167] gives 1.02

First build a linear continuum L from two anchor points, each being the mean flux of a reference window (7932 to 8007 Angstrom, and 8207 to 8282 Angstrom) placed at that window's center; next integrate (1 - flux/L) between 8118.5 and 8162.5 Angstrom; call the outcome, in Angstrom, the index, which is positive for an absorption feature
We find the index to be -0.9 Angstrom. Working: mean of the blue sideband 5.33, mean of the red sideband 4.95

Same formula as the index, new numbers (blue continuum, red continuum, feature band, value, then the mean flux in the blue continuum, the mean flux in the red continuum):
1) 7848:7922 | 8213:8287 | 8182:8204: -0.56 Angstrom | 5.38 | 4.91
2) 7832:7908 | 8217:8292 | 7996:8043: -0.52 Angstrom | 5.4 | 4.89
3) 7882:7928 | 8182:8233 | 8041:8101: 0.43 Angstrom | 5.29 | 5.16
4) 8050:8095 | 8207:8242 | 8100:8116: -0.31 Angstrom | 5.18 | 5.1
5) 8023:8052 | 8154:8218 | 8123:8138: 0.24 Angstrom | 5.23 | 5.17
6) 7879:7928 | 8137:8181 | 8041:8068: 0.15 Angstrom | 5.29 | 5.22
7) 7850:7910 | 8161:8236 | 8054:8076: 0.43 Angstrom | 5.35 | 5.16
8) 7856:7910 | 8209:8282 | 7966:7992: -0.43 Angstrom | 5.32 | 4.95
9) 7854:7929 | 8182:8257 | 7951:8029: -0.57 Angstrom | 5.35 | 5.08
